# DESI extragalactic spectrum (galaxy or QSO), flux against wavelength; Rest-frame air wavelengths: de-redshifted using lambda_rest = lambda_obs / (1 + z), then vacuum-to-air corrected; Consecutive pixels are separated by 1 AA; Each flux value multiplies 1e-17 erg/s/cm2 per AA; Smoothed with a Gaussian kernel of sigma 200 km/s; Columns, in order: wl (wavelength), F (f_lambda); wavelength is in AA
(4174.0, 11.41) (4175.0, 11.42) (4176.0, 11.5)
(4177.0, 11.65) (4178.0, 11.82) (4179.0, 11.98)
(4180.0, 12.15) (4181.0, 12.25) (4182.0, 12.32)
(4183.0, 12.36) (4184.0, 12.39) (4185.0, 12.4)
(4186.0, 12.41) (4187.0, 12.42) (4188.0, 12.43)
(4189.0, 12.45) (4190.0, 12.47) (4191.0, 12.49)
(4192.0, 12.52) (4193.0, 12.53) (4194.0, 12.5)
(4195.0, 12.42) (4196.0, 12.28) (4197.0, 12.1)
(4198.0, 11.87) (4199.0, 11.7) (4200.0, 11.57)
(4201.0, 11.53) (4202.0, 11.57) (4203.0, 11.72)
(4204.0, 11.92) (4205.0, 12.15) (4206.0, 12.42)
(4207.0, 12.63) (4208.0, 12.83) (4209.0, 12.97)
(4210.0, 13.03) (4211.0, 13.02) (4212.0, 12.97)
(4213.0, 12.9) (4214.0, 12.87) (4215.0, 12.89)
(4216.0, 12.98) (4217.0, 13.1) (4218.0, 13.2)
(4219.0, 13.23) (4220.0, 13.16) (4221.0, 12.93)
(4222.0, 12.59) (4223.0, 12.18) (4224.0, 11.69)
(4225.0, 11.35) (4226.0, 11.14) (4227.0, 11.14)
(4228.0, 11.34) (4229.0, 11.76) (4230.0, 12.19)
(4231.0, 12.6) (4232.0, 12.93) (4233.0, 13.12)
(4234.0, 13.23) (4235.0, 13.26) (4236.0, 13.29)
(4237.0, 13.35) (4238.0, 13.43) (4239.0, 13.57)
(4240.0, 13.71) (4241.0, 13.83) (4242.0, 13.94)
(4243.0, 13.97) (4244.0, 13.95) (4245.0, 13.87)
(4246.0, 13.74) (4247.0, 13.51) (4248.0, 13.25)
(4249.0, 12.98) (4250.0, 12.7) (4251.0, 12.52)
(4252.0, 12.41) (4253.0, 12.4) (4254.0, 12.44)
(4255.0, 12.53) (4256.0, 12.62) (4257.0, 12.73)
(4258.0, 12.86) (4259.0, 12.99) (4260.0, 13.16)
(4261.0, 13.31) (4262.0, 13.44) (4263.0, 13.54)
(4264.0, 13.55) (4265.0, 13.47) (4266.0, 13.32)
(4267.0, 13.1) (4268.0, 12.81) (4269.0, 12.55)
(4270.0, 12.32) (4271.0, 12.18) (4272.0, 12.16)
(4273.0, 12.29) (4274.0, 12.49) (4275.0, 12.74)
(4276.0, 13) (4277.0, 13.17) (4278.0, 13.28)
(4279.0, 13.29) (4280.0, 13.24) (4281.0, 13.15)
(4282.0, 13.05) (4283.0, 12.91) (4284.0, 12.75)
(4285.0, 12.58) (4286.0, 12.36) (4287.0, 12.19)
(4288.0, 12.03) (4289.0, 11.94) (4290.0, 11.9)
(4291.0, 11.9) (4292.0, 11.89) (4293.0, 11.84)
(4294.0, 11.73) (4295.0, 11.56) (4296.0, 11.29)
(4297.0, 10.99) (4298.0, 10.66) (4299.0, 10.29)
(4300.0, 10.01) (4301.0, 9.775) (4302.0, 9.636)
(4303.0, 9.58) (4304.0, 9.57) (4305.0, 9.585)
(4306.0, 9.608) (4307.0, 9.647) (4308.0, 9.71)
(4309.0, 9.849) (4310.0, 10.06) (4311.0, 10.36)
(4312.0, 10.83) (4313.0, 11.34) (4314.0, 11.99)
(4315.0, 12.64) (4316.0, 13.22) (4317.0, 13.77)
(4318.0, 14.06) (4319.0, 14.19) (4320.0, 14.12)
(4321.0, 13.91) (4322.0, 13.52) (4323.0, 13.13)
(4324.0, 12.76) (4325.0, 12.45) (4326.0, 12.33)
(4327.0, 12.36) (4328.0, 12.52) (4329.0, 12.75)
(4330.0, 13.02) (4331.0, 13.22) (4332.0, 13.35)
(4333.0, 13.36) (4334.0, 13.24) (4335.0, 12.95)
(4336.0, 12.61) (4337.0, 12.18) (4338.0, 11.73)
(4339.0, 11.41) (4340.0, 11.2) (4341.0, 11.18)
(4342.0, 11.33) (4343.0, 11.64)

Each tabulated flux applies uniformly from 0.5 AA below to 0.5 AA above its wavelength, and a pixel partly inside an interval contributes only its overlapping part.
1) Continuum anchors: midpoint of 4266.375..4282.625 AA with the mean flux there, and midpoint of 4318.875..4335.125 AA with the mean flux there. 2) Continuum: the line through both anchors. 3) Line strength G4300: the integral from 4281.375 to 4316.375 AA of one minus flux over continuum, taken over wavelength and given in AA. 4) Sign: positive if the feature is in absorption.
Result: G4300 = 4.8 AA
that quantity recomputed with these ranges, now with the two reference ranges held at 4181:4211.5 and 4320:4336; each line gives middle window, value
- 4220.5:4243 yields -0.3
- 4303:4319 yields 2.2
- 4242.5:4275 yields -0.8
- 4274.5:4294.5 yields 0.4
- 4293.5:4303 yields 1.7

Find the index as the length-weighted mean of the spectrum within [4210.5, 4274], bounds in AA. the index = 12.9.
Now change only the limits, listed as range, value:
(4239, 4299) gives 12.7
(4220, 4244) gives 12.8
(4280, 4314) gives 11.2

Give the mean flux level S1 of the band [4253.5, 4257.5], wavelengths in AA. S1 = 12.6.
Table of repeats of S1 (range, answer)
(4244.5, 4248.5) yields 13.6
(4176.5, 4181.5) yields 12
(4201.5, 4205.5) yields 11.8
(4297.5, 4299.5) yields 10.5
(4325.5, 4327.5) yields 12.3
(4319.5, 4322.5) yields 13.8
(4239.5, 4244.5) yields 13.9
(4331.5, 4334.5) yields 13.3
